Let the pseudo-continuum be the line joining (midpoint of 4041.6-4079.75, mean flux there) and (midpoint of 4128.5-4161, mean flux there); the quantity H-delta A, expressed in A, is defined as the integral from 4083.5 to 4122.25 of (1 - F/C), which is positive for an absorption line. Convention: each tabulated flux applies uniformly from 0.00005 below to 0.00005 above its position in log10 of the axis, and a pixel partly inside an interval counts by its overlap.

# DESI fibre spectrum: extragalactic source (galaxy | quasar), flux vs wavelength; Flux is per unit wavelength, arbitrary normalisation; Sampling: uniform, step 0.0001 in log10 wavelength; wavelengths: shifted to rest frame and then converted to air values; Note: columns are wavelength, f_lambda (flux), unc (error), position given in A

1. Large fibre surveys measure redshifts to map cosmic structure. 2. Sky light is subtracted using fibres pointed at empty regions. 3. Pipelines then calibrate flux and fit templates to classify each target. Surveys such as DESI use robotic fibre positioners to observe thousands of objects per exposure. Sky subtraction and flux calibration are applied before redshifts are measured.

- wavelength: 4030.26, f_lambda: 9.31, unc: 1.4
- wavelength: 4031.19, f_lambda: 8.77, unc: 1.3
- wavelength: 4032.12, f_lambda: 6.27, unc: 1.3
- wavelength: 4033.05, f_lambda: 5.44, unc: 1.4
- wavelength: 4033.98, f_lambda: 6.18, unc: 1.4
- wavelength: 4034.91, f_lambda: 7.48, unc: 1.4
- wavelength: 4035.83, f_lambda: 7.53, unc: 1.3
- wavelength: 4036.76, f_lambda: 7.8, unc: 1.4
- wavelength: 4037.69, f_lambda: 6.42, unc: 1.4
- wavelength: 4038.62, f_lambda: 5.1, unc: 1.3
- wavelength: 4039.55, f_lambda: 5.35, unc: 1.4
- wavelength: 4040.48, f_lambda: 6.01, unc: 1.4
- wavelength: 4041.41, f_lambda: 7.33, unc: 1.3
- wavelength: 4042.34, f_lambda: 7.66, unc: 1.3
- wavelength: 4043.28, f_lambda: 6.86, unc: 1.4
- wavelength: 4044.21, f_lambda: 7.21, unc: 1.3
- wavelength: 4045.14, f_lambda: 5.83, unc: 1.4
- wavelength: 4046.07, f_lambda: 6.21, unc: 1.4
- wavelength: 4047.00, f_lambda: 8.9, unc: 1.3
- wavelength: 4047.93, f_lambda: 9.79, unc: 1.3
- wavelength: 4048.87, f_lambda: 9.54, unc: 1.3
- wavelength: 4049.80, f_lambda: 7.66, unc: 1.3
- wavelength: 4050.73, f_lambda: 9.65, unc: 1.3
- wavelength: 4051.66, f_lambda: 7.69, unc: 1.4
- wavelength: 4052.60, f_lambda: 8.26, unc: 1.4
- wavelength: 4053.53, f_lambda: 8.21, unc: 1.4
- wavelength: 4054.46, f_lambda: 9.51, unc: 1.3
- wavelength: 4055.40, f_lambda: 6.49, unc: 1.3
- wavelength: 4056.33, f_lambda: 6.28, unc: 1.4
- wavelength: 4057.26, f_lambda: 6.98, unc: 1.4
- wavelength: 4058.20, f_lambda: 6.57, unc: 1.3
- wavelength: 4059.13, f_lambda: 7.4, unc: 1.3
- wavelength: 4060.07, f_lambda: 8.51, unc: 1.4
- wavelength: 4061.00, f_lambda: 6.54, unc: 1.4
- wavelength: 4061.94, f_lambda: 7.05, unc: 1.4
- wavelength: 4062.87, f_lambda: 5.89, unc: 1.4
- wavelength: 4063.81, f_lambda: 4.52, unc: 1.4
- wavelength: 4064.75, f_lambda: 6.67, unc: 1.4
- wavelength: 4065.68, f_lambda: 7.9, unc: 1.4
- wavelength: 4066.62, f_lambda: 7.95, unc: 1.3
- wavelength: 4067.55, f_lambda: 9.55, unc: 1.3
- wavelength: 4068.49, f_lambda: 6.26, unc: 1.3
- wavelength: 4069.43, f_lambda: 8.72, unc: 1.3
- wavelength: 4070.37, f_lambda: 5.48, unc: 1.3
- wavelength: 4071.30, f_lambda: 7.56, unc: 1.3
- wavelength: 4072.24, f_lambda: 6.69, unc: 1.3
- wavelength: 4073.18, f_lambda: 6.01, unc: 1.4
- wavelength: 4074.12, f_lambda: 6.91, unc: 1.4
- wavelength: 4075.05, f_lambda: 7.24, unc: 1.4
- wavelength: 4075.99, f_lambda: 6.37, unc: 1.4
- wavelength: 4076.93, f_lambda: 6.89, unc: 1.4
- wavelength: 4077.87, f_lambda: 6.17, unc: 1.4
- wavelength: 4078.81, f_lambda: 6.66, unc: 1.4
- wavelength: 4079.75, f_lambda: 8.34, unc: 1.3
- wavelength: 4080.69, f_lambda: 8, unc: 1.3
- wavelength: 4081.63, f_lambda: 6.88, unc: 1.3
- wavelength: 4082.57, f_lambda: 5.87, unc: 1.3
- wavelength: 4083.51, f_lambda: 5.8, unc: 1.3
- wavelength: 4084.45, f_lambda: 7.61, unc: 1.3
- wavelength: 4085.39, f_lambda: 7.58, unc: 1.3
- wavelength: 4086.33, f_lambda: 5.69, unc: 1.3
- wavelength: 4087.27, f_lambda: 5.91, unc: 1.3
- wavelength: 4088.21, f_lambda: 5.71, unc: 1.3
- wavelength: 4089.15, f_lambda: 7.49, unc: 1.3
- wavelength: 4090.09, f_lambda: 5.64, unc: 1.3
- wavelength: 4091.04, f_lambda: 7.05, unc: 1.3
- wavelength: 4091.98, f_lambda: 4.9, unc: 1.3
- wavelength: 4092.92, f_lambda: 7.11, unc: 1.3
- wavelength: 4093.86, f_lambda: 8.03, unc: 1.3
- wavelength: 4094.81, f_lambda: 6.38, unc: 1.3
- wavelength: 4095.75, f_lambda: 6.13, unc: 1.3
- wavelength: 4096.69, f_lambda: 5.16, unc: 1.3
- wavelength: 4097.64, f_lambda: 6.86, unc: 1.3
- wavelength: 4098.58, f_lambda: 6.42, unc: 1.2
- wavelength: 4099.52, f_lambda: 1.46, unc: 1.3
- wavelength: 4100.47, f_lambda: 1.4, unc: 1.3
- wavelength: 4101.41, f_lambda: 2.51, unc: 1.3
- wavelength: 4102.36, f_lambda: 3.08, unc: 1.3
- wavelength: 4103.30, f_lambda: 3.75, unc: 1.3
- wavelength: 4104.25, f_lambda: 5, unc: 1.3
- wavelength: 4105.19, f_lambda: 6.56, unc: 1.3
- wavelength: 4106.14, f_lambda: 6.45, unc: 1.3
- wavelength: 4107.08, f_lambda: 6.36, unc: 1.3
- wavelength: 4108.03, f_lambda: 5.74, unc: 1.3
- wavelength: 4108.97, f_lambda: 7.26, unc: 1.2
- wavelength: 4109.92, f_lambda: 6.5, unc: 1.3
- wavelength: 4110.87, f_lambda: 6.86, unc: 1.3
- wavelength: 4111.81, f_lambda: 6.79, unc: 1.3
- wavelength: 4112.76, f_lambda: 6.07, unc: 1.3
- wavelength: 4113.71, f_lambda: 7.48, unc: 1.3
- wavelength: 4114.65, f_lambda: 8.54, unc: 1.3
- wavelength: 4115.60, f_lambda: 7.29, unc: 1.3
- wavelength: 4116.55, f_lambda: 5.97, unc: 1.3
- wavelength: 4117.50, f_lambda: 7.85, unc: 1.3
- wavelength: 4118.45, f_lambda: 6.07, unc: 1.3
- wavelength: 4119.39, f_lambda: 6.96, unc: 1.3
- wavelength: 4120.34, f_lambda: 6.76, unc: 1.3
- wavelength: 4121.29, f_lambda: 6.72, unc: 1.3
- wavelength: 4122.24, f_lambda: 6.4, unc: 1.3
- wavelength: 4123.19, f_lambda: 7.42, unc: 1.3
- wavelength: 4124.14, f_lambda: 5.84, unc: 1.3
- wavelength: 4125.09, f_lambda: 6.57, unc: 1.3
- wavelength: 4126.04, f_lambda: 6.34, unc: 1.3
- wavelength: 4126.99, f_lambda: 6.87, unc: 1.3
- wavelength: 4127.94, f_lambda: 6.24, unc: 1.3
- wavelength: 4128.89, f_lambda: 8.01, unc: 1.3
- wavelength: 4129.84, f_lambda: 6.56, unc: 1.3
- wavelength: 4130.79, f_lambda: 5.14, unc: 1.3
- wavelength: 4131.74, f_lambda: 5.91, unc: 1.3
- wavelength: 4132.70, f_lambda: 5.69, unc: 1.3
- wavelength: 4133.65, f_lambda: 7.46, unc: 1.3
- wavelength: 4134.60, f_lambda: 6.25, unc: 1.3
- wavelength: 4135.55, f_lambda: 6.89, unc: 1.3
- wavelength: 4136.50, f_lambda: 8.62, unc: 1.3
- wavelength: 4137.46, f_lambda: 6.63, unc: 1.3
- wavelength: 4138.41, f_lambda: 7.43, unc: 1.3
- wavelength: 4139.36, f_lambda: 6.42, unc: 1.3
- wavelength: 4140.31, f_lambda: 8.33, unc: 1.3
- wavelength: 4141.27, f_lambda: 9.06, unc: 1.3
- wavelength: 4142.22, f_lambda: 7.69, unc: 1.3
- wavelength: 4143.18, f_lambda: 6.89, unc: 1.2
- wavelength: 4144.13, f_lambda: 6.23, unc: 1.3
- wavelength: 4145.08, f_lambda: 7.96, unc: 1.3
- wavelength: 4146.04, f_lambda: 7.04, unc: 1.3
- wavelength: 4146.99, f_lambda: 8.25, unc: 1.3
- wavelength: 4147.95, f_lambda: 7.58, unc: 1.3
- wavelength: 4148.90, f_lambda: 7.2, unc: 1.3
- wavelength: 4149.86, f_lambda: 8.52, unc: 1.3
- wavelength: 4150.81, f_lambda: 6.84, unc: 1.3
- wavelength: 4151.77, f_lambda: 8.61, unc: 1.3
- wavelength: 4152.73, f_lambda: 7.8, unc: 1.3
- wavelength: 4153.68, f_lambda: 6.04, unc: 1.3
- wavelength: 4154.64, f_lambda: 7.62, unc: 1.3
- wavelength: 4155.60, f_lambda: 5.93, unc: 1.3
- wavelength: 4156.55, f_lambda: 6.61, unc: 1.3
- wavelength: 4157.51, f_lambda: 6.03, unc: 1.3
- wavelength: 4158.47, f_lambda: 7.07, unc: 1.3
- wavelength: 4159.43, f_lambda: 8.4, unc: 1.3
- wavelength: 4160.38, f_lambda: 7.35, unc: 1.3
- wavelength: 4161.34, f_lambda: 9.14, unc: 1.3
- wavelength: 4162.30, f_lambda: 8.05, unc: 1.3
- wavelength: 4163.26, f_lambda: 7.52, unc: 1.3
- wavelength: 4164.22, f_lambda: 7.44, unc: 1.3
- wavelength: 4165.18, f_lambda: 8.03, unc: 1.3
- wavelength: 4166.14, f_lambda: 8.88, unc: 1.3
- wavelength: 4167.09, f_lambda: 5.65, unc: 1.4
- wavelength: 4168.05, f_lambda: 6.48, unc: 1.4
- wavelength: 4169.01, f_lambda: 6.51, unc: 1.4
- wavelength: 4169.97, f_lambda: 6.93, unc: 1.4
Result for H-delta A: 6.3 A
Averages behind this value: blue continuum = 7.32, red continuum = 7.19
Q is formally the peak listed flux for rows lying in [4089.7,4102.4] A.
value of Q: 8.03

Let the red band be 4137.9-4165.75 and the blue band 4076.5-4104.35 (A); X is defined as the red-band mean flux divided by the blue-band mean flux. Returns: 1.28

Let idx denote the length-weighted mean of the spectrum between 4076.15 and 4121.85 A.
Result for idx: 6.2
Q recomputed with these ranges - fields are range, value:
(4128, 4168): 9.14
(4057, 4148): 9.55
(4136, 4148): 9.06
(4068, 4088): 8.72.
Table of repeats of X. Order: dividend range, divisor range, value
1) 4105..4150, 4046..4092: 0.97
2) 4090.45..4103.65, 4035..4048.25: 0.72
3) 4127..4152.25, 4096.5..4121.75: 1.23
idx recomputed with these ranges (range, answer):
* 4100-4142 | 6.42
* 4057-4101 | 6.54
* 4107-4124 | 6.83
